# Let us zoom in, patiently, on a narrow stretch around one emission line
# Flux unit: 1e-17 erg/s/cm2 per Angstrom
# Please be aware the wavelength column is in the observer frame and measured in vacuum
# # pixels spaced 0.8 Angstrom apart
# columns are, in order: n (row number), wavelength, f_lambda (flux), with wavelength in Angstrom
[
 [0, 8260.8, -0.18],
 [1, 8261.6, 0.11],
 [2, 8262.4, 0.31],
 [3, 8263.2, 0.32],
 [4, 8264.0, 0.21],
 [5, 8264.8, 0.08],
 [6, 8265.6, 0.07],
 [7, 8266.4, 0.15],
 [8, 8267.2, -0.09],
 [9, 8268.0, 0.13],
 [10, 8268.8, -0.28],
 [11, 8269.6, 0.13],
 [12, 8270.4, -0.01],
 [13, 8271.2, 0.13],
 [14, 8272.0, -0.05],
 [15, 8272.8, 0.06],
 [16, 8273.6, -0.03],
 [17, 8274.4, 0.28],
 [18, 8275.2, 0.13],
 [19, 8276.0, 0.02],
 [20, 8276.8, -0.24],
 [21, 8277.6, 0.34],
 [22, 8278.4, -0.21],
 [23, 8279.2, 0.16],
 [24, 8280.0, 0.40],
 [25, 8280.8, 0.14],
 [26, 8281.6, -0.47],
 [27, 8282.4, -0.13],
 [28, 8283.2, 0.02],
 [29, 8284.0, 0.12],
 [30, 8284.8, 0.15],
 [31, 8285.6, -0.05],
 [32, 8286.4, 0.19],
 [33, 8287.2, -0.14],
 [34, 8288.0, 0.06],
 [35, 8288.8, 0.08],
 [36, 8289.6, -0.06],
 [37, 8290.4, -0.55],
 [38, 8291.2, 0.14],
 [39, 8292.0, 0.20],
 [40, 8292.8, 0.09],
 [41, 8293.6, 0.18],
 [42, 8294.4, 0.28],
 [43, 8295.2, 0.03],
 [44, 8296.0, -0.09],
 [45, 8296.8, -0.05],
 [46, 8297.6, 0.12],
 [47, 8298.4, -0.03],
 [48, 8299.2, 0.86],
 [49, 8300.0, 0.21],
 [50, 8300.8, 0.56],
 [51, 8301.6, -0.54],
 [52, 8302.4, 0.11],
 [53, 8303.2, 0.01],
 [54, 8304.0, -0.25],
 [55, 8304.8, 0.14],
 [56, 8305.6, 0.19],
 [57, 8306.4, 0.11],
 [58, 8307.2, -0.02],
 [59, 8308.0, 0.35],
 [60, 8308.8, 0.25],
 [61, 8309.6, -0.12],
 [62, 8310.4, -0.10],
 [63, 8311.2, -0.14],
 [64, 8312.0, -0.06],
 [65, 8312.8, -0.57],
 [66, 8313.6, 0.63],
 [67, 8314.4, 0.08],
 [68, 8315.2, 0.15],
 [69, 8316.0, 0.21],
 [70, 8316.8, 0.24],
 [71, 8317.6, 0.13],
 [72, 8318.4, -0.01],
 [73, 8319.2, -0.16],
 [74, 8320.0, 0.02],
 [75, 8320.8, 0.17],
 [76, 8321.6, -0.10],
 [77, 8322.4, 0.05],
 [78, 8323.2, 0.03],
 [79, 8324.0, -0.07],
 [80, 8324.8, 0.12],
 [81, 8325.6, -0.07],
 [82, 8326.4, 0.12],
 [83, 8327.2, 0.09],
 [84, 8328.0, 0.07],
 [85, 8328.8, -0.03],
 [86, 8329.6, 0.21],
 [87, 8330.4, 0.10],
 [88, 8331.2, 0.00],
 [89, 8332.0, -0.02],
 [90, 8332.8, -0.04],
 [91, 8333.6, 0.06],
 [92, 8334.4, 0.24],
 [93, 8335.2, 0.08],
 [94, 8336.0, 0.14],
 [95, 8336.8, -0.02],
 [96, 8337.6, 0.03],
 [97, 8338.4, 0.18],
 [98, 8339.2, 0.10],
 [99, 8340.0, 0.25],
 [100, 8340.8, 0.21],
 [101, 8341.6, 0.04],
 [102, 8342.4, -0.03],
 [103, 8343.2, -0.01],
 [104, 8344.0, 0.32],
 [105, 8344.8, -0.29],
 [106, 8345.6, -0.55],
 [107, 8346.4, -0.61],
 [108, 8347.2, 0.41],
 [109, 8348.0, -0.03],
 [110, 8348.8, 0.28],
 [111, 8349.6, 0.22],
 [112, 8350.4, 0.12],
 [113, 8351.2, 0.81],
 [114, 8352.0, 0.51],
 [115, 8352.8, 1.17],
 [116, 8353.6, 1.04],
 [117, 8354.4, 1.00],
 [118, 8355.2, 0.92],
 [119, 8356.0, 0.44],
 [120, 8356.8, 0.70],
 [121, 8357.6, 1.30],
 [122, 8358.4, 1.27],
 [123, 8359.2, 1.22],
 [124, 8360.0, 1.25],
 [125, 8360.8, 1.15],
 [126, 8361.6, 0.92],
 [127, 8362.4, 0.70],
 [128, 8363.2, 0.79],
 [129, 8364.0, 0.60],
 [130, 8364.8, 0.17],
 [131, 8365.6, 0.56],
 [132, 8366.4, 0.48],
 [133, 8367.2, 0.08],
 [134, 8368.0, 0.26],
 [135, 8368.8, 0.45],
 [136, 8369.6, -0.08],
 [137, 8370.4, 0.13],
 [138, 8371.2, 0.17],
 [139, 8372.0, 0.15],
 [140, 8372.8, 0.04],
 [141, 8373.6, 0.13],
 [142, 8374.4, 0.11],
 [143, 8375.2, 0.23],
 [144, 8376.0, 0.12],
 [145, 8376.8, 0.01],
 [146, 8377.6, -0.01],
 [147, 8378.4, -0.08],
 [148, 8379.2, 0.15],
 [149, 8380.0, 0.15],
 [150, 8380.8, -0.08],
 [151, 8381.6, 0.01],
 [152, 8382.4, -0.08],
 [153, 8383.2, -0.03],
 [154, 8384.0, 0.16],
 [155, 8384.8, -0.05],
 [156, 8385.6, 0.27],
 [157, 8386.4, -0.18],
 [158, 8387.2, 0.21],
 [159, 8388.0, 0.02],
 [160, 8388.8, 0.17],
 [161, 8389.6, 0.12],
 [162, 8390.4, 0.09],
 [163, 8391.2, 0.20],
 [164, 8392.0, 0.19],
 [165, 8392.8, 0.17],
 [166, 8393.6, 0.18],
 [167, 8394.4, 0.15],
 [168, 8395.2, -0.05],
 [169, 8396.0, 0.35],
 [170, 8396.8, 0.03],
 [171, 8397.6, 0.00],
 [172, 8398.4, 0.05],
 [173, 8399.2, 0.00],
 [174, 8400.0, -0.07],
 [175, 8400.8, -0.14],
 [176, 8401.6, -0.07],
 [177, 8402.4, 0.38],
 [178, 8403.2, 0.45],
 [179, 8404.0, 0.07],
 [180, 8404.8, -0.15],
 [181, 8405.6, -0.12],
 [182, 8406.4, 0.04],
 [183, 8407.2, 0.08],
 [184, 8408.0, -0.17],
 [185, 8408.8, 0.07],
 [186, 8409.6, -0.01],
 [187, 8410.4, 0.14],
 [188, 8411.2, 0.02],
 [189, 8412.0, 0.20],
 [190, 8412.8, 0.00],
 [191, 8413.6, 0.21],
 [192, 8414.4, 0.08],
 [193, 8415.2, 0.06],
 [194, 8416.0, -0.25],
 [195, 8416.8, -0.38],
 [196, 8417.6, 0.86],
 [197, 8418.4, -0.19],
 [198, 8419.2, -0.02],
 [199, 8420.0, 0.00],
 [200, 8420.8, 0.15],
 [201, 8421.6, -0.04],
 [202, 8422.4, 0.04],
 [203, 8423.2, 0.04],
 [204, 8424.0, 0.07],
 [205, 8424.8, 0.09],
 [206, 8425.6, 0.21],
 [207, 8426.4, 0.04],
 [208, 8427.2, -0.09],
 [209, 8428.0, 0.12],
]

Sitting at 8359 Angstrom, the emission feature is [O II]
